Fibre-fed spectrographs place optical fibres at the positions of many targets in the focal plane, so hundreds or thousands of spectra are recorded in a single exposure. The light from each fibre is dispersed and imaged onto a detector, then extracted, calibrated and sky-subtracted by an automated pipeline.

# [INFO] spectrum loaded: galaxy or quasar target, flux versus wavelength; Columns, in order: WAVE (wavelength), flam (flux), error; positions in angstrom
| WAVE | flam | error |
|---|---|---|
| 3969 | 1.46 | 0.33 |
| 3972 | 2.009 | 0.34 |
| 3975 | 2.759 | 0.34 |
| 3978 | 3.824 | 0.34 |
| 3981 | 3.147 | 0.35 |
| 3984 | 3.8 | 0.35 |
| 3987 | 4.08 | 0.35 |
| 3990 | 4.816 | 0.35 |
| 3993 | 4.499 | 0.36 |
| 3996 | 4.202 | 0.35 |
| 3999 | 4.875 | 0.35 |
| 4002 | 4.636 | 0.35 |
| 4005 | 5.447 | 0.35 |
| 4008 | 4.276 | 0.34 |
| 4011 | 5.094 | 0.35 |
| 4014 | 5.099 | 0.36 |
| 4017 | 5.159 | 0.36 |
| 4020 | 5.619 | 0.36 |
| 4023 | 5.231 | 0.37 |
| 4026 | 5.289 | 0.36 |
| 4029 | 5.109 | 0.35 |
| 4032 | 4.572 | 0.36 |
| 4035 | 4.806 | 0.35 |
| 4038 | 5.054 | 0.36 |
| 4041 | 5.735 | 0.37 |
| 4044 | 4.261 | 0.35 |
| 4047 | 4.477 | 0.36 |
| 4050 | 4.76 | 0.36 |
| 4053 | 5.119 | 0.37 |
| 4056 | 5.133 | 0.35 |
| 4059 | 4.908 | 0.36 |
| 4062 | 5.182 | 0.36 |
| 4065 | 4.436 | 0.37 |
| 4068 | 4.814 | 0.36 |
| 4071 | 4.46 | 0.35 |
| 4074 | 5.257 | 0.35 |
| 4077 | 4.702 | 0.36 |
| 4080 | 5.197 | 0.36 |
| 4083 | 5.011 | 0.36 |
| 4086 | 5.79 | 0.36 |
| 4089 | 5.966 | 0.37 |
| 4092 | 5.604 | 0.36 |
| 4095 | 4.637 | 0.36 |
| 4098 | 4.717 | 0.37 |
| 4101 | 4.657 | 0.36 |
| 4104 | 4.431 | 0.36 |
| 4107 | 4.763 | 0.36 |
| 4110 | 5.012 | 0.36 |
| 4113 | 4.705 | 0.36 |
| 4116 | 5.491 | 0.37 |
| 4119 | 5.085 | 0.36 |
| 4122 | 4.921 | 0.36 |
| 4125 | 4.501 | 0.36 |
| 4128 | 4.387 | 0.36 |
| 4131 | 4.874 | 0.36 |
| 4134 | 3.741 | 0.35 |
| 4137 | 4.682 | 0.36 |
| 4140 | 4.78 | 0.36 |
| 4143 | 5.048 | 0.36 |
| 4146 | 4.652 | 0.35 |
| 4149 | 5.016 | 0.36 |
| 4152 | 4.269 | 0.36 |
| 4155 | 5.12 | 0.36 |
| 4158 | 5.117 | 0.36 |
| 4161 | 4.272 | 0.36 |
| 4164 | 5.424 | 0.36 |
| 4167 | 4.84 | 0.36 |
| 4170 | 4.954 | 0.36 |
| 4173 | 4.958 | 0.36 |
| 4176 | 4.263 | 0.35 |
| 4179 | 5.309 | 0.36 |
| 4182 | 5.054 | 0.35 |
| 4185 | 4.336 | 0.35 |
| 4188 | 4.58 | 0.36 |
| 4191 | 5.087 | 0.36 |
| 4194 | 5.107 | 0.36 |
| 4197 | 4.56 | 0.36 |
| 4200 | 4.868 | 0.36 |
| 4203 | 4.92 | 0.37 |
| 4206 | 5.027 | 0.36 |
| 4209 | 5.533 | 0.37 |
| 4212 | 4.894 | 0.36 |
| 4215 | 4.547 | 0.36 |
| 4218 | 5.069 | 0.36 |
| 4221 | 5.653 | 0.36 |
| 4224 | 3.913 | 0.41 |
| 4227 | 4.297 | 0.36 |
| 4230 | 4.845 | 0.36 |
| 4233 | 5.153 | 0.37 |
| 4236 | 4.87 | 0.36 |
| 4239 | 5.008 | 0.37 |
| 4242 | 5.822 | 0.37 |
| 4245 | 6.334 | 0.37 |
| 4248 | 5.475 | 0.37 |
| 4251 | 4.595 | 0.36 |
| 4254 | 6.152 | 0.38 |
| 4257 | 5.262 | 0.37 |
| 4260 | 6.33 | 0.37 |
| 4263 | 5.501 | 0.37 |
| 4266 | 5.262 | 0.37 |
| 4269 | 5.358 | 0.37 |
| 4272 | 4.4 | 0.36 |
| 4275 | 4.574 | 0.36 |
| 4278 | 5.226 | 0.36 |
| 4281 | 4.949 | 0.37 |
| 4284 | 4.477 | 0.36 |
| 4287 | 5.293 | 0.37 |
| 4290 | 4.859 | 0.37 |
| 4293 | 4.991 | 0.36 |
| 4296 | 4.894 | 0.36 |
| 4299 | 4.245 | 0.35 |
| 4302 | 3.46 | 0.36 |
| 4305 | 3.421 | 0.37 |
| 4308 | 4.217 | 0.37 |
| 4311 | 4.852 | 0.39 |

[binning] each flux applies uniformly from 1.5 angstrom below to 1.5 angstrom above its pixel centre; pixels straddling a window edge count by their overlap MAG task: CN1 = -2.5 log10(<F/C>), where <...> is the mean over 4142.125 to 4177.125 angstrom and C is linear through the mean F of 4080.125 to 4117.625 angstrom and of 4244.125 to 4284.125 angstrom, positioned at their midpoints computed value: 0.07 mag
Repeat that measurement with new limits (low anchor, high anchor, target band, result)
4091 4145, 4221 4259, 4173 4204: 0.043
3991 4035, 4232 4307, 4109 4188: 0.042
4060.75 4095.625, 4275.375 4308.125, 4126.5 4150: 0.070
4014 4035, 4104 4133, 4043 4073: 0.055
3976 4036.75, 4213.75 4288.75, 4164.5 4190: 0.039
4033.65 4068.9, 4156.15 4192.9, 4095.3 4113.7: 0.038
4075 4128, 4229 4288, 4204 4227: 0.059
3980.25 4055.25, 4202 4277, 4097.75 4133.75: 0.042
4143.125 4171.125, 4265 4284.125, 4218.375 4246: -0.040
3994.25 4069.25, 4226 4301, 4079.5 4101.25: -0.053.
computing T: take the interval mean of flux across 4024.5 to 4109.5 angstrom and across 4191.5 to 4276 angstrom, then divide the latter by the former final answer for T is 1.03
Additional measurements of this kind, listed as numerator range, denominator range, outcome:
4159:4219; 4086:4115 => 0.98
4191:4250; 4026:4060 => 1.03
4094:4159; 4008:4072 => 0.96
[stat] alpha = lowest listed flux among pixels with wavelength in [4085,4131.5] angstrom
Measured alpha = 4.387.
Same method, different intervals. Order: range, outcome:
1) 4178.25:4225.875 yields 3.913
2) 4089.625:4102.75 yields 4.637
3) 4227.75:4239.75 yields 4.845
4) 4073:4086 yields 4.702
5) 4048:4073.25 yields 4.436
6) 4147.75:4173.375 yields 4.269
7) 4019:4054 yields 4.261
